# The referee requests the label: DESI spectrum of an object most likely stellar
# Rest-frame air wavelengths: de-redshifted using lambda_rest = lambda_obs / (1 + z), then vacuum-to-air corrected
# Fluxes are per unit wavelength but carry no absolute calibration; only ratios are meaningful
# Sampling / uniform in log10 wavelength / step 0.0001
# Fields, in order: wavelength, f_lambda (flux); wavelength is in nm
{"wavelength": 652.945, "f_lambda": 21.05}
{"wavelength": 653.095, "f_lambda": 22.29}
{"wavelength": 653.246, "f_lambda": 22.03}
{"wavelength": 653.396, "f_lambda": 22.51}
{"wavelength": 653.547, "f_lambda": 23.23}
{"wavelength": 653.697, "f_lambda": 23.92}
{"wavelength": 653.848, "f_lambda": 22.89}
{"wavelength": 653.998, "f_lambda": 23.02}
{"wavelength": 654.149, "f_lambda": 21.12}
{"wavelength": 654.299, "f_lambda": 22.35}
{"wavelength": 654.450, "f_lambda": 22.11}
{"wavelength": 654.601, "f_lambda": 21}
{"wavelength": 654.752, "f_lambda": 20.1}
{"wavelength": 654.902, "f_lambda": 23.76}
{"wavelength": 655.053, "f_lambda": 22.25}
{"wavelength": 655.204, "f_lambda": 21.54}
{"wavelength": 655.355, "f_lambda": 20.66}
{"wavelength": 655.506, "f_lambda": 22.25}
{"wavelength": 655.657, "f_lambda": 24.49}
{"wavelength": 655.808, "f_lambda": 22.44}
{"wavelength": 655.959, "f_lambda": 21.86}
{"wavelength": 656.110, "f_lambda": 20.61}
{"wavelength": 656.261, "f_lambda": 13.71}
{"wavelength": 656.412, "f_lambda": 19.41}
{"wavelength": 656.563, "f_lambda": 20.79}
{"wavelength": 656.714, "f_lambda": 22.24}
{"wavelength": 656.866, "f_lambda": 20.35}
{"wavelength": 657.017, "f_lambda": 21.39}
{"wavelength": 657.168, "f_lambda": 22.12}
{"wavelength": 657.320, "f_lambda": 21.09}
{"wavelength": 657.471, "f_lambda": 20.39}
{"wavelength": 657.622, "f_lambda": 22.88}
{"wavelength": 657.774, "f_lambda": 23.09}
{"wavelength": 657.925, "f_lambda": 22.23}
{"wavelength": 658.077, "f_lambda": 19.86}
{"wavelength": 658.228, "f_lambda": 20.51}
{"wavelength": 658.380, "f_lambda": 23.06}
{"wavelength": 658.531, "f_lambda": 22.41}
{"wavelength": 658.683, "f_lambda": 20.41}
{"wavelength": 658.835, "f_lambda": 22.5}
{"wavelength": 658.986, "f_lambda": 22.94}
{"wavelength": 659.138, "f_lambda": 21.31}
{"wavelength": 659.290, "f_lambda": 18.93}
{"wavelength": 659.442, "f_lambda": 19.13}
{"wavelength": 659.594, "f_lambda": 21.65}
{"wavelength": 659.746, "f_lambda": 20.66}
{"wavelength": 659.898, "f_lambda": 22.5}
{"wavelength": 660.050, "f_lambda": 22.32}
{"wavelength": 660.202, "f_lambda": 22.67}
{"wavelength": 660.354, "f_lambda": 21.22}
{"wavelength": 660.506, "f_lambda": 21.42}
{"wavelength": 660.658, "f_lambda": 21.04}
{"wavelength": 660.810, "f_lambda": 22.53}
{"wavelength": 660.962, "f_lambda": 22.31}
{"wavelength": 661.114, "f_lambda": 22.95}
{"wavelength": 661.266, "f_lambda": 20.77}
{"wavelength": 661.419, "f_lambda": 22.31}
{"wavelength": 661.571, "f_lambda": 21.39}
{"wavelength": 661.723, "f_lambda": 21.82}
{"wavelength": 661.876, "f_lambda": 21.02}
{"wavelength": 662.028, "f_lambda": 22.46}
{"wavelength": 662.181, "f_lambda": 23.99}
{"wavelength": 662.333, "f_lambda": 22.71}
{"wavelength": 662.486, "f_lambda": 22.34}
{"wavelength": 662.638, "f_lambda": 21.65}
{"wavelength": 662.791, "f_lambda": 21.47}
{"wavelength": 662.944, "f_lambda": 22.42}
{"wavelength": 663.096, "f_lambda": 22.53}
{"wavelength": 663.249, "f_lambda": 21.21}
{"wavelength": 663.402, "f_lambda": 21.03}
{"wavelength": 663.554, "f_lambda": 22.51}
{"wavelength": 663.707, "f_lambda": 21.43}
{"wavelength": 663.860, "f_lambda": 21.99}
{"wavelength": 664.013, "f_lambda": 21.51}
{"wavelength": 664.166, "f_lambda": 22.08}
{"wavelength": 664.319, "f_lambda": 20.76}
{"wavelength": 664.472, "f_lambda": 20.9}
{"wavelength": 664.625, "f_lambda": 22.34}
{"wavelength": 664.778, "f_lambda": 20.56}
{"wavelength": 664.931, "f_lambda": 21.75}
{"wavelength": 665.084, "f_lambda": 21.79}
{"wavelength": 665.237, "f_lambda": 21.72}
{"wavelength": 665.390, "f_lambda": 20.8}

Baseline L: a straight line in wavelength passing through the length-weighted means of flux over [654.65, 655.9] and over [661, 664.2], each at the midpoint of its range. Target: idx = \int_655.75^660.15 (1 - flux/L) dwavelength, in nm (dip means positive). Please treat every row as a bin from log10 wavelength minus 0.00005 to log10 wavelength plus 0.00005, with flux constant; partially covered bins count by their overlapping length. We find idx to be 0.19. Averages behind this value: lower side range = 22.2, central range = 21.1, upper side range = 22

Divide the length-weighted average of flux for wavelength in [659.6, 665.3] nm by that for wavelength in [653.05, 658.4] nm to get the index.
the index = 1.01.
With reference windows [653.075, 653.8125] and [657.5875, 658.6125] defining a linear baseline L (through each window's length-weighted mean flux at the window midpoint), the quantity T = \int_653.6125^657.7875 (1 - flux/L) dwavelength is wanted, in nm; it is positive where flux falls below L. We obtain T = 0.16 nm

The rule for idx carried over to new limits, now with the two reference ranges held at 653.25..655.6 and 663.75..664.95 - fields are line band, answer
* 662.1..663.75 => -0.04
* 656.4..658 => 0.03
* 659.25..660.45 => 0.03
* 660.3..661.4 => 0.00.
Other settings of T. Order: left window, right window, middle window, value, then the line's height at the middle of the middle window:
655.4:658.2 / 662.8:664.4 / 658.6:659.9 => 0.020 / 21.4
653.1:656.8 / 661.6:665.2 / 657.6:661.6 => 0.020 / 21.8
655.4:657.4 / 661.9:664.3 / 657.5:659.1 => -0.049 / 21.3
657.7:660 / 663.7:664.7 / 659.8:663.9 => -0.093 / 21.5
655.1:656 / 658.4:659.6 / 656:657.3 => 0.102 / 21.9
